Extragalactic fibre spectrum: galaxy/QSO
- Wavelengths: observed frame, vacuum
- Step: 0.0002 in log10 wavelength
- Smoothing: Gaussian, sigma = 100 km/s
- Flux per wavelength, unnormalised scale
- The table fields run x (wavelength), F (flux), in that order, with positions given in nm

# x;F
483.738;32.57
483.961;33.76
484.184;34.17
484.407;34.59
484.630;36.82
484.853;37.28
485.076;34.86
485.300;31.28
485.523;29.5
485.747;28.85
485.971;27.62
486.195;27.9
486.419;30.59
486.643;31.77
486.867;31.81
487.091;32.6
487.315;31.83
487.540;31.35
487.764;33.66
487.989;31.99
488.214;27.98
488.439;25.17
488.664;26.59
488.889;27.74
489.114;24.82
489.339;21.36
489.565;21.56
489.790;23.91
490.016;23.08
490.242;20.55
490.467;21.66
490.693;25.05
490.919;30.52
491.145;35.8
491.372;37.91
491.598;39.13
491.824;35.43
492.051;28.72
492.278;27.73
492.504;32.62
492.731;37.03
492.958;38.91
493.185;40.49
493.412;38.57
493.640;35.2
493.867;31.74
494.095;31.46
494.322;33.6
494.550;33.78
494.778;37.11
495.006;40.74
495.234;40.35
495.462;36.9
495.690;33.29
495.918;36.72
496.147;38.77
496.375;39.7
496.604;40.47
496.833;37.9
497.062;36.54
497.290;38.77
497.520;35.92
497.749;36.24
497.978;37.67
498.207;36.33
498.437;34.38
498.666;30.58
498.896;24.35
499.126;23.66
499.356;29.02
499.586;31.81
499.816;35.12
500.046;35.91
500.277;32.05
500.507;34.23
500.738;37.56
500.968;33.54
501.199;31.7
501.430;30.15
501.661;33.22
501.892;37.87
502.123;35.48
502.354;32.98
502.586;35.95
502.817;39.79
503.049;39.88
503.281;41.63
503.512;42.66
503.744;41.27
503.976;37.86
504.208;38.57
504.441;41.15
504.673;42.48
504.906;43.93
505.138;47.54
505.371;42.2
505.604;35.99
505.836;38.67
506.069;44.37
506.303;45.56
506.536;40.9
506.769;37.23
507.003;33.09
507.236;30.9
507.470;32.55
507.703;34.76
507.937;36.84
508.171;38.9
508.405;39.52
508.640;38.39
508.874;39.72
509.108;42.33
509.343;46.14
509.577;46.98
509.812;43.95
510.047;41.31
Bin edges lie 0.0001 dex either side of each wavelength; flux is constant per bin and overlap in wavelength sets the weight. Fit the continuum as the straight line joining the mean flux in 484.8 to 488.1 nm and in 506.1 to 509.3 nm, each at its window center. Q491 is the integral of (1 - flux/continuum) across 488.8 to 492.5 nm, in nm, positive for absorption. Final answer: 0.54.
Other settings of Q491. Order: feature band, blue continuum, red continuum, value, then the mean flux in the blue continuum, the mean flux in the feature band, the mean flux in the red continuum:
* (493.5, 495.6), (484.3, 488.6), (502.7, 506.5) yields 0.01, 31.4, 35.7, 41.5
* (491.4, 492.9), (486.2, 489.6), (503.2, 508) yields -0.12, 28.9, 33.9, 39.5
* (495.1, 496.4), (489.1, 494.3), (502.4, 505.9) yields -0.14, 30.8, 37.5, 40.5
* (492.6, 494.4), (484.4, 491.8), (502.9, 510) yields -0.18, 29.6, 35.9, 40.2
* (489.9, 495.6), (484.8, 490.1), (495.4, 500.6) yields -0.28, 28.9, 33.4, 34.6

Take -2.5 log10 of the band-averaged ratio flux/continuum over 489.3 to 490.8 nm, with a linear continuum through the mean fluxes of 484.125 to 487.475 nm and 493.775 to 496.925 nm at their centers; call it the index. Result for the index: 0.451 mag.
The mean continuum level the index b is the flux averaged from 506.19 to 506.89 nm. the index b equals 41.2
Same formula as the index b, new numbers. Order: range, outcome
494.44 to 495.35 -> 38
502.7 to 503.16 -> 39.8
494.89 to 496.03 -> 37.6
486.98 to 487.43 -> 32.2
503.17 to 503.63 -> 42.2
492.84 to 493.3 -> 39.7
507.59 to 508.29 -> 36.8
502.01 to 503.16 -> 36.8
